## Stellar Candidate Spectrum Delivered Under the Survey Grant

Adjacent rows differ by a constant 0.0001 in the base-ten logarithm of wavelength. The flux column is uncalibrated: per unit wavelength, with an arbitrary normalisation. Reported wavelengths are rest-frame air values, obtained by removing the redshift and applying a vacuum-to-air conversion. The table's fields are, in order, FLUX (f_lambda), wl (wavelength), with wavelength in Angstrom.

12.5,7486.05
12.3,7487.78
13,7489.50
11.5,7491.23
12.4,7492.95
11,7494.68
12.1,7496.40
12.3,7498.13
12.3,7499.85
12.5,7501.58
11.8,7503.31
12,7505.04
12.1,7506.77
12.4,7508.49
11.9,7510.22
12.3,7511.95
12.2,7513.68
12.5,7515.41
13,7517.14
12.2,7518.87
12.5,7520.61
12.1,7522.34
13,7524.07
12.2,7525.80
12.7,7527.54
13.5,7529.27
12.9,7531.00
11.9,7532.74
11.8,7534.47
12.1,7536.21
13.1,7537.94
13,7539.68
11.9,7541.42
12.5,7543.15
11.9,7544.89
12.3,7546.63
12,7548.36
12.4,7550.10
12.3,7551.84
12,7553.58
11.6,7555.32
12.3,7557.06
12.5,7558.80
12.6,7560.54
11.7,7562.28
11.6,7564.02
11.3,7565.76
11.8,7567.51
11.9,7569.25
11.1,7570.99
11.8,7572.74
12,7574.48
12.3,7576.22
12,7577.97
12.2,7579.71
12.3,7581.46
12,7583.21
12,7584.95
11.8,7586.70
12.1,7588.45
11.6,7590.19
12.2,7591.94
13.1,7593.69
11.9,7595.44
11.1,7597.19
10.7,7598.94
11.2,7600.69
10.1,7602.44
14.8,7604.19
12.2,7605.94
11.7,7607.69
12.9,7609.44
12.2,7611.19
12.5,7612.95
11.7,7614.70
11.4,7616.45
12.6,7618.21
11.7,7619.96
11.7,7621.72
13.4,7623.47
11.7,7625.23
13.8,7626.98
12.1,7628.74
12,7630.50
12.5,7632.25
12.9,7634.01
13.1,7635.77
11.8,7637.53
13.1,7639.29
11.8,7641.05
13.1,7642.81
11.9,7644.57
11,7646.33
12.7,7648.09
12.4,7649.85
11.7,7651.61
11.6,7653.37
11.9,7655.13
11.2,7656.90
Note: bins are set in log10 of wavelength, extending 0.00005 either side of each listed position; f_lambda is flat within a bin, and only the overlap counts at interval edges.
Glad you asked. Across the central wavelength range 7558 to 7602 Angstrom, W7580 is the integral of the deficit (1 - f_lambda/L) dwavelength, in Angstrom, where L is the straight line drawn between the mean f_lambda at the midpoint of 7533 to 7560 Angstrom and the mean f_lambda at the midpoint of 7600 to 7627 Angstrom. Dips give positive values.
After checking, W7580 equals 1.3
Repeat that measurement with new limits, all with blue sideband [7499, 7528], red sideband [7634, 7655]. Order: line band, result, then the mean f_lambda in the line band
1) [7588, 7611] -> 0.5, 12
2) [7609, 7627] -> 0.0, 12.2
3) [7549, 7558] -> 0.1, 12.1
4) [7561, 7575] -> 0.7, 11.7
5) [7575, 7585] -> 0.1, 12.1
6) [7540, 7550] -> 0.1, 12.2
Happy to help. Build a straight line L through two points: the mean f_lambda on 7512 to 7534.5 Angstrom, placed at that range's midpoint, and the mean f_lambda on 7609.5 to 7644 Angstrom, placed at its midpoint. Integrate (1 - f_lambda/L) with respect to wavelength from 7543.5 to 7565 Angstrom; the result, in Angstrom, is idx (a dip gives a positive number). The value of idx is 0.6 Angstrom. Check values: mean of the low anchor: 12.5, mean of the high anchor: 12.4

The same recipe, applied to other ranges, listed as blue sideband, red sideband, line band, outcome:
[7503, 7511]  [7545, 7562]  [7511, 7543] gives -1.0 Angstrom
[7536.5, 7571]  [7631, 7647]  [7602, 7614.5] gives -0.1 Angstrom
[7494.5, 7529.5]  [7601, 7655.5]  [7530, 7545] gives -0.1 Angstrom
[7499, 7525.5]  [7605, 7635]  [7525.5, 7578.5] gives 0.6 Angstrom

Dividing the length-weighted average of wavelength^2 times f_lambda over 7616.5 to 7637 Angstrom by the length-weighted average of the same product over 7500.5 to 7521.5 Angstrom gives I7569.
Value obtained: 1.04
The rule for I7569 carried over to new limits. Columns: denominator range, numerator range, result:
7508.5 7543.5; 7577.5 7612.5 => 0.98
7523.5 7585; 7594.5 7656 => 1.02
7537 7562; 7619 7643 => 1.03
